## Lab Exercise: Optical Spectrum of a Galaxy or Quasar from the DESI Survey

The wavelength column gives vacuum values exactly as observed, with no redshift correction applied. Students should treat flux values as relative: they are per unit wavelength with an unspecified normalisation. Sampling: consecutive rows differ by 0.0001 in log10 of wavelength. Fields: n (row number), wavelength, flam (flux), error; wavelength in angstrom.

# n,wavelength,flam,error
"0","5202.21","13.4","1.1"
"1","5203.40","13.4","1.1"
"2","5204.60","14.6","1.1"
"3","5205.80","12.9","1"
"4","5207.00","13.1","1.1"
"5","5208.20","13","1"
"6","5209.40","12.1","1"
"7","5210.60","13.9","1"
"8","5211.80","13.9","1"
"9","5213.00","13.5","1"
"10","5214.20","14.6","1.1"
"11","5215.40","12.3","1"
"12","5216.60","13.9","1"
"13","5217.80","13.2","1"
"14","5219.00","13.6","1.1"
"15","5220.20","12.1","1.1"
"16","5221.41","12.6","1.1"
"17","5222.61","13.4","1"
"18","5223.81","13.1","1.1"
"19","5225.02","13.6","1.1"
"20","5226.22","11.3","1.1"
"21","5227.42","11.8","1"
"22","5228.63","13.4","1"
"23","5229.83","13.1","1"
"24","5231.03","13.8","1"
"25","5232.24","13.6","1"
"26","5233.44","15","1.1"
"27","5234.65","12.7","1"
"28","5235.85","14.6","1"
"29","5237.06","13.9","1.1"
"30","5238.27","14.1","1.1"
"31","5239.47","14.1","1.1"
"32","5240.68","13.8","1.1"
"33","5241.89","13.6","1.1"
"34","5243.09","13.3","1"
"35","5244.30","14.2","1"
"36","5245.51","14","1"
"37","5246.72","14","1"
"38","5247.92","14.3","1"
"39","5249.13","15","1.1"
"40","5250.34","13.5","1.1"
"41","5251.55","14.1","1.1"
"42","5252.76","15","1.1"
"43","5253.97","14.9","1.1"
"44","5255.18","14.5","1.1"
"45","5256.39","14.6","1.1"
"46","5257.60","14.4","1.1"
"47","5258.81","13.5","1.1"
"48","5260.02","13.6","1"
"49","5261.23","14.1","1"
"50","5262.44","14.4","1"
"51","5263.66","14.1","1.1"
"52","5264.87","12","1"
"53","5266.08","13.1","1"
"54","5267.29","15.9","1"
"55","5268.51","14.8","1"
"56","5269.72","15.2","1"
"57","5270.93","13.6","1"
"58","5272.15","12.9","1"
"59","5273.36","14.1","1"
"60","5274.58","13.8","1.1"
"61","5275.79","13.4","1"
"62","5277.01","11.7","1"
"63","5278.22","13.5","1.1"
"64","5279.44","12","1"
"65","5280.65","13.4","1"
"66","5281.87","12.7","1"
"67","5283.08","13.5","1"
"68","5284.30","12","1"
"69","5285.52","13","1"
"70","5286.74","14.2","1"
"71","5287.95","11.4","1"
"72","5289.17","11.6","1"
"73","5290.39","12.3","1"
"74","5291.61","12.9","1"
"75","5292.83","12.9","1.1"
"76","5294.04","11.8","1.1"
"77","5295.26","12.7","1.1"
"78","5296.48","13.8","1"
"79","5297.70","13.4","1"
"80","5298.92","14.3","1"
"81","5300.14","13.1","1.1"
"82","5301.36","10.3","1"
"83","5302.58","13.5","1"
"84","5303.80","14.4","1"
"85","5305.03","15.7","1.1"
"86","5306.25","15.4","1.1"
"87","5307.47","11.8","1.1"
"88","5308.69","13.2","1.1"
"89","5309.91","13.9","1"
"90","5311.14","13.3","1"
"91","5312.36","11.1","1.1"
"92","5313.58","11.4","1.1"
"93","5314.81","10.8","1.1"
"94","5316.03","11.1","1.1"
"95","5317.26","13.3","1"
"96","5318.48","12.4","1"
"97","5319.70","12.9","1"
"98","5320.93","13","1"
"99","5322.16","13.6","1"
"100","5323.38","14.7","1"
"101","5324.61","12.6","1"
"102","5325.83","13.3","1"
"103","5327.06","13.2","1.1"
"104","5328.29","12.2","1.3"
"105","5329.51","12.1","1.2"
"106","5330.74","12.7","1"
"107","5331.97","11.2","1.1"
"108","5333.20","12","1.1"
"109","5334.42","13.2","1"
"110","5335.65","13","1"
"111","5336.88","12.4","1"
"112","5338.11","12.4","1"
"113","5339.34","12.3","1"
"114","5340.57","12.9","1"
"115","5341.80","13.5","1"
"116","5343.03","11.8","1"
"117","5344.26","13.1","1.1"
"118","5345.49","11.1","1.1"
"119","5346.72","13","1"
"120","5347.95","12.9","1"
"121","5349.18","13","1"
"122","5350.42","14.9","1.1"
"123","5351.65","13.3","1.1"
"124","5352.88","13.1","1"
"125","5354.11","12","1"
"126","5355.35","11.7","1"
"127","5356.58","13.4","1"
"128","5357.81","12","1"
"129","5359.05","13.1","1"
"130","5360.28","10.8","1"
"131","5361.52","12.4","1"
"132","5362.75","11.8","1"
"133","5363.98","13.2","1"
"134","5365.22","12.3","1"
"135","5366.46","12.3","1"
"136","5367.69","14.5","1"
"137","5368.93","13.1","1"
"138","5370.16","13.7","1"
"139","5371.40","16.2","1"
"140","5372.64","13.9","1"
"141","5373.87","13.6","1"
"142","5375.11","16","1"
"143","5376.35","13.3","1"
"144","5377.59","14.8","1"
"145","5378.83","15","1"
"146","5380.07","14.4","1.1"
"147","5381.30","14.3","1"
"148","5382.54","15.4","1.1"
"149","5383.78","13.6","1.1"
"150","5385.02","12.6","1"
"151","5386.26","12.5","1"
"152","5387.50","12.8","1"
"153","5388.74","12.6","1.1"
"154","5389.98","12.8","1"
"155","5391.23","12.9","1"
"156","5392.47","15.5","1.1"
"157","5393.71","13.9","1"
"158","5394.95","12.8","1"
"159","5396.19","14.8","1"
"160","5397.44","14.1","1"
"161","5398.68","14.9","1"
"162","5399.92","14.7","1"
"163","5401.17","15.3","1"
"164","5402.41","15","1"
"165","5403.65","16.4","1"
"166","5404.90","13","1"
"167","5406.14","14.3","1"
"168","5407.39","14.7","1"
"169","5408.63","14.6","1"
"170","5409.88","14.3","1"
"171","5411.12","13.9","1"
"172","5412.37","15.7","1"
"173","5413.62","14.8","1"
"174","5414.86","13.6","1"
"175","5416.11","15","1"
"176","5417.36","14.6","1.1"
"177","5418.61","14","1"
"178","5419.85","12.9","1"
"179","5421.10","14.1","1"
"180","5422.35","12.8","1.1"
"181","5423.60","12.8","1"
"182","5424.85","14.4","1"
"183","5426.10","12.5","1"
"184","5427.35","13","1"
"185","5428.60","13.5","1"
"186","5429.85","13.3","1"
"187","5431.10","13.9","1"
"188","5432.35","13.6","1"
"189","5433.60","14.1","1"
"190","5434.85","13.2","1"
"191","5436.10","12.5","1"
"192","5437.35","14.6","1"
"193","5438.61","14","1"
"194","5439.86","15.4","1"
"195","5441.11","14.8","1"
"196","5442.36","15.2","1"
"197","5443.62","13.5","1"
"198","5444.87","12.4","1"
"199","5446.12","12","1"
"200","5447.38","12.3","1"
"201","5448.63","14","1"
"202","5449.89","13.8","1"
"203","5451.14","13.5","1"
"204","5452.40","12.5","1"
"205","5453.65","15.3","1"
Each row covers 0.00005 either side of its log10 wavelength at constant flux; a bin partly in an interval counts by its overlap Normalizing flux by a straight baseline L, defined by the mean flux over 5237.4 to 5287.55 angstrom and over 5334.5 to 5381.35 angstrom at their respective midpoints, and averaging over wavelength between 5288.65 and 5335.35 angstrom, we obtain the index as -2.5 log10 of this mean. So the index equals 0.053 mag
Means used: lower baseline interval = 13.8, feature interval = 12.8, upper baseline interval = 13.2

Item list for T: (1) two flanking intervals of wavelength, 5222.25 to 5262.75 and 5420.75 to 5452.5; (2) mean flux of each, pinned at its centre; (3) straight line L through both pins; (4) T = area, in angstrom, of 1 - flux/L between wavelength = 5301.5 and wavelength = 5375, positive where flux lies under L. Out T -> 4.2 angstrom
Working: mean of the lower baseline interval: 13.8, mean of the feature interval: 12.9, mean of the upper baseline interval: 13.5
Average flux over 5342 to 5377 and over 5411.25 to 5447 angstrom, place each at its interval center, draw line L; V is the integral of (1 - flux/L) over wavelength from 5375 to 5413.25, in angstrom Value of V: -2.2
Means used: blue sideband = 13.1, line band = 14.2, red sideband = 13.8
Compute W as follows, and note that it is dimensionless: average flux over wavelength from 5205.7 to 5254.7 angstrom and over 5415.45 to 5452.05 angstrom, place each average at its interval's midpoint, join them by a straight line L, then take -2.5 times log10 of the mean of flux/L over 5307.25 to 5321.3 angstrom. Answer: 0.10 mag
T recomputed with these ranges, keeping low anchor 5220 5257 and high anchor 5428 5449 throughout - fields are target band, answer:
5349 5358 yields 0.5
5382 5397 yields 0.2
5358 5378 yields 0.4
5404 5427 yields -0.6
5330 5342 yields 1.0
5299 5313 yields 0.4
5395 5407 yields -0.8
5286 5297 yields 0.9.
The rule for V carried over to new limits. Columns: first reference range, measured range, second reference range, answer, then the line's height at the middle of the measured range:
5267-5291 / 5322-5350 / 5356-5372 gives 0.8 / 13.1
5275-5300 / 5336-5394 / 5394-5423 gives 2.4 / 13.8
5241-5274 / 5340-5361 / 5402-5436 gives 2.0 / 14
